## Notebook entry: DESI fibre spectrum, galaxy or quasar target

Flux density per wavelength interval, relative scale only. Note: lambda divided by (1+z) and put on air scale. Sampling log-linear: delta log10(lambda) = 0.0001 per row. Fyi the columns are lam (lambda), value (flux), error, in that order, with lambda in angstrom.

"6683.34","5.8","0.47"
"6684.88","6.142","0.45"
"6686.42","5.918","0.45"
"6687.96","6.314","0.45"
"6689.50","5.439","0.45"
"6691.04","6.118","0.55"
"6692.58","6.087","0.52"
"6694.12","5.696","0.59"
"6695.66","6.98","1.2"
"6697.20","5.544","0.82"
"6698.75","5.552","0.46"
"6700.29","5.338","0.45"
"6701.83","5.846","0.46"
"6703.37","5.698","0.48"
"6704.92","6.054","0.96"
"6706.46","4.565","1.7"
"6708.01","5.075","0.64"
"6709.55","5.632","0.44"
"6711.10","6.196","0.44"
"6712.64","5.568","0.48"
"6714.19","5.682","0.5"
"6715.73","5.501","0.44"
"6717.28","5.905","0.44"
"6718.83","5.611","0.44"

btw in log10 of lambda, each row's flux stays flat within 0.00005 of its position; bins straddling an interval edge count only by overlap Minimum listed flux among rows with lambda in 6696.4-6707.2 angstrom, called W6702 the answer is 4.565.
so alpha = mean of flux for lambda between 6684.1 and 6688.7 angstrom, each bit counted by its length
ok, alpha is 6.12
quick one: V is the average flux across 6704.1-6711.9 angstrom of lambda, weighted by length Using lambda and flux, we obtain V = 5.5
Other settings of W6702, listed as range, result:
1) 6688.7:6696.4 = 5.439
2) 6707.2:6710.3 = 5.075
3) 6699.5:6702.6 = 5.338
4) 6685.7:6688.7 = 5.918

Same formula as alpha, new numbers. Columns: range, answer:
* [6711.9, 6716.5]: 5.59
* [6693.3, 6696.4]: 6.33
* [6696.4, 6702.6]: 5.58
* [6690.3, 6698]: 6.08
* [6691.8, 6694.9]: 5.9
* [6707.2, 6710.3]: 5.34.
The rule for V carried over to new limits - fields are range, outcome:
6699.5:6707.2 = 5.51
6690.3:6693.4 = 6.1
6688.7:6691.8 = 5.78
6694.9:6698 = 6.24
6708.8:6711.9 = 5.91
